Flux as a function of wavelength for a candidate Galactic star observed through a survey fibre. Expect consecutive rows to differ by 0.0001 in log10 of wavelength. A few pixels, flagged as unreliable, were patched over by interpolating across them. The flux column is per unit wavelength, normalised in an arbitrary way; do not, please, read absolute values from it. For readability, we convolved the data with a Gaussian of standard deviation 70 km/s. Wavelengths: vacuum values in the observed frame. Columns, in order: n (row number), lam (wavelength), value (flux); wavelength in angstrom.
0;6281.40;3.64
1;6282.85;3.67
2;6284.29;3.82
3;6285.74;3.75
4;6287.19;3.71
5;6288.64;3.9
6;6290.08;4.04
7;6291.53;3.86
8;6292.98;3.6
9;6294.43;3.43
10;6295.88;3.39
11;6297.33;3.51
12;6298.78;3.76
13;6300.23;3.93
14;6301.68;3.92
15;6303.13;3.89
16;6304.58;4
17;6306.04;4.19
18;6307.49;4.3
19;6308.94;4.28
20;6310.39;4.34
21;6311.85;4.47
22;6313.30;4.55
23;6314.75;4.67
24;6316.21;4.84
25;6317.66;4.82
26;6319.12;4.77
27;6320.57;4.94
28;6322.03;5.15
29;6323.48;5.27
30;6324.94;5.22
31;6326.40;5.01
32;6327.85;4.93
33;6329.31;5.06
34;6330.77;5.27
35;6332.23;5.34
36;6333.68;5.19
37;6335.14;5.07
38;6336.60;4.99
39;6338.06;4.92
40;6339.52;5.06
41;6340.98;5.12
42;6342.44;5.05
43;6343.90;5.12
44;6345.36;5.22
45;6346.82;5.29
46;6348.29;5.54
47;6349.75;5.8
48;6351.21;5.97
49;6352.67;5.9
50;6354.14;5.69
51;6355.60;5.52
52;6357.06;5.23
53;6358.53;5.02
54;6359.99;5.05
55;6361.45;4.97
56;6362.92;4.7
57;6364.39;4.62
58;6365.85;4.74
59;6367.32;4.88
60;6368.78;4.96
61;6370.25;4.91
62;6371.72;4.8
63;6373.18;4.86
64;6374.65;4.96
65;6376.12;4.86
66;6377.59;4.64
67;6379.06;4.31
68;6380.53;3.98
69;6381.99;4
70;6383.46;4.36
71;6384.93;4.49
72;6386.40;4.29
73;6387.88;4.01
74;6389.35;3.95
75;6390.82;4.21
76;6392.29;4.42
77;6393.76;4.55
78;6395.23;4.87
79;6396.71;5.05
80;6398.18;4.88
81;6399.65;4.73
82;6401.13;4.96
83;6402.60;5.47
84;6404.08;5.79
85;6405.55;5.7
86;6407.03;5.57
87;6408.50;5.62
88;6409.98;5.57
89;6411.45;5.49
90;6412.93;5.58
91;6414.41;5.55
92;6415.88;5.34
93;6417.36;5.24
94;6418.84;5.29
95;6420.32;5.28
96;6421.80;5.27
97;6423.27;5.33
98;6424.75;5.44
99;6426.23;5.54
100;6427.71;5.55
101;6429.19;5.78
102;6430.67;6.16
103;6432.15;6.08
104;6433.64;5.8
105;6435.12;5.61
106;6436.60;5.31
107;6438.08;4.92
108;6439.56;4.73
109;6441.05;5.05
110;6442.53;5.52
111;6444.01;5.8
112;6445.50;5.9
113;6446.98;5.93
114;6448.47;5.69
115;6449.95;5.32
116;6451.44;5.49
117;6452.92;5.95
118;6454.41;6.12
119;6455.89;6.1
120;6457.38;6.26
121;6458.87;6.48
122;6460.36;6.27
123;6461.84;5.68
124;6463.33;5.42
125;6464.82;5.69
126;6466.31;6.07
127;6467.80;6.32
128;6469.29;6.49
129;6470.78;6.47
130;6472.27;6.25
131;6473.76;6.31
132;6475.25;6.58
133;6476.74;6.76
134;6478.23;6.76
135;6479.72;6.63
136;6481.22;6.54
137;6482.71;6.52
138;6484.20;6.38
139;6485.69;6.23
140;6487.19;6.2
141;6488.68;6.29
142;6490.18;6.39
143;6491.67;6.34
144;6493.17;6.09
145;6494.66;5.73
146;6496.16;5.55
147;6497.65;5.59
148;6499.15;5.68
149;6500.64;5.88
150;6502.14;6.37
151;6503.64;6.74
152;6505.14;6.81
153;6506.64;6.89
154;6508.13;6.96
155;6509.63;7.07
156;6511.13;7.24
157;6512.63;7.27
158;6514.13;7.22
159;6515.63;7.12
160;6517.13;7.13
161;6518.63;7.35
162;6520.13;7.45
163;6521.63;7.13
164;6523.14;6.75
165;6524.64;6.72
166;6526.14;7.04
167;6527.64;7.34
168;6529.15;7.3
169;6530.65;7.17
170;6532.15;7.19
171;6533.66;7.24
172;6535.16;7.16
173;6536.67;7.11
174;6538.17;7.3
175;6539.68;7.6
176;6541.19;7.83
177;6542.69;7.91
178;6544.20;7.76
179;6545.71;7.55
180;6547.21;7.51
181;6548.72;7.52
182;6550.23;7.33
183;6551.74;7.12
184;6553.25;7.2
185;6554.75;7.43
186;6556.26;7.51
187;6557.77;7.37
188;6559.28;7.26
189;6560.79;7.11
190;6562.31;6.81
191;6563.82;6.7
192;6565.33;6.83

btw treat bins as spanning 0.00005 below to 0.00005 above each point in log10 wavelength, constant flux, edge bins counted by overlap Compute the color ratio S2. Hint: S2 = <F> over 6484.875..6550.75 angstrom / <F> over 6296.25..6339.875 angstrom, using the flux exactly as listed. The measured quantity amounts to 1.49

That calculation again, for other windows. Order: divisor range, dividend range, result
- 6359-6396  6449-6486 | 1.35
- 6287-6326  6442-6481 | 1.43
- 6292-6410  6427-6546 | 1.34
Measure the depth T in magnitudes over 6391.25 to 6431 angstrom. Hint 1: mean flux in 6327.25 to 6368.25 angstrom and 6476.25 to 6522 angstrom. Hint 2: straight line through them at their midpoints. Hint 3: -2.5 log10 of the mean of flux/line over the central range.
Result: 0.090 mag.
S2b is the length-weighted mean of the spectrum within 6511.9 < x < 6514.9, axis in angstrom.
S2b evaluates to 7.24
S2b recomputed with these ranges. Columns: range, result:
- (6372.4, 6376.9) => 4.89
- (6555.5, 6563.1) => 7.2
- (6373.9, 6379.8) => 4.69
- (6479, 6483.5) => 6.56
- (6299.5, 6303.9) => 3.92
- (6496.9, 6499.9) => 5.65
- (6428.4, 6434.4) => 5.94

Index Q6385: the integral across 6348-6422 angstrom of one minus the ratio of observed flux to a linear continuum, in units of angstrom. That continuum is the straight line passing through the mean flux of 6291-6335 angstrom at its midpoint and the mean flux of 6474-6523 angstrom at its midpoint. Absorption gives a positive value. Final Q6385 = 3.9 angstrom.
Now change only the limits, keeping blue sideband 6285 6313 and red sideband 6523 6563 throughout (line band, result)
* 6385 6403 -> 2.2 angstrom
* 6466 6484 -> -0.3 angstrom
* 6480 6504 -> 1.6 angstrom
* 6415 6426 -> 0.6 angstrom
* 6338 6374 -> -3.5 angstrom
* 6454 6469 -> 0.3 angstrom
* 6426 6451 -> 1.2 angstrom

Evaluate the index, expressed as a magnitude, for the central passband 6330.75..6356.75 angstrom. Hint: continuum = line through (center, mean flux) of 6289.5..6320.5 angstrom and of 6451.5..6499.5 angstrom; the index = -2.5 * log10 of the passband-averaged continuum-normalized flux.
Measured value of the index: -0.16 mag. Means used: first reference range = 4.14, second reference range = 6.19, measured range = 5.34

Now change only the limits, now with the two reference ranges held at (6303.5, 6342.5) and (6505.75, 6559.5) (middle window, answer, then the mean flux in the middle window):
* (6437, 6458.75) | 0.12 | 5.65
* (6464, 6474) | 0.05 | 6.22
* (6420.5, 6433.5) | 0.08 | 5.63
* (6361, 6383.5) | 0.16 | 4.66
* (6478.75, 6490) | 0.05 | 6.4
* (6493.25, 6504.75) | 0.16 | 5.97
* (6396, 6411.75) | 0.08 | 5.35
